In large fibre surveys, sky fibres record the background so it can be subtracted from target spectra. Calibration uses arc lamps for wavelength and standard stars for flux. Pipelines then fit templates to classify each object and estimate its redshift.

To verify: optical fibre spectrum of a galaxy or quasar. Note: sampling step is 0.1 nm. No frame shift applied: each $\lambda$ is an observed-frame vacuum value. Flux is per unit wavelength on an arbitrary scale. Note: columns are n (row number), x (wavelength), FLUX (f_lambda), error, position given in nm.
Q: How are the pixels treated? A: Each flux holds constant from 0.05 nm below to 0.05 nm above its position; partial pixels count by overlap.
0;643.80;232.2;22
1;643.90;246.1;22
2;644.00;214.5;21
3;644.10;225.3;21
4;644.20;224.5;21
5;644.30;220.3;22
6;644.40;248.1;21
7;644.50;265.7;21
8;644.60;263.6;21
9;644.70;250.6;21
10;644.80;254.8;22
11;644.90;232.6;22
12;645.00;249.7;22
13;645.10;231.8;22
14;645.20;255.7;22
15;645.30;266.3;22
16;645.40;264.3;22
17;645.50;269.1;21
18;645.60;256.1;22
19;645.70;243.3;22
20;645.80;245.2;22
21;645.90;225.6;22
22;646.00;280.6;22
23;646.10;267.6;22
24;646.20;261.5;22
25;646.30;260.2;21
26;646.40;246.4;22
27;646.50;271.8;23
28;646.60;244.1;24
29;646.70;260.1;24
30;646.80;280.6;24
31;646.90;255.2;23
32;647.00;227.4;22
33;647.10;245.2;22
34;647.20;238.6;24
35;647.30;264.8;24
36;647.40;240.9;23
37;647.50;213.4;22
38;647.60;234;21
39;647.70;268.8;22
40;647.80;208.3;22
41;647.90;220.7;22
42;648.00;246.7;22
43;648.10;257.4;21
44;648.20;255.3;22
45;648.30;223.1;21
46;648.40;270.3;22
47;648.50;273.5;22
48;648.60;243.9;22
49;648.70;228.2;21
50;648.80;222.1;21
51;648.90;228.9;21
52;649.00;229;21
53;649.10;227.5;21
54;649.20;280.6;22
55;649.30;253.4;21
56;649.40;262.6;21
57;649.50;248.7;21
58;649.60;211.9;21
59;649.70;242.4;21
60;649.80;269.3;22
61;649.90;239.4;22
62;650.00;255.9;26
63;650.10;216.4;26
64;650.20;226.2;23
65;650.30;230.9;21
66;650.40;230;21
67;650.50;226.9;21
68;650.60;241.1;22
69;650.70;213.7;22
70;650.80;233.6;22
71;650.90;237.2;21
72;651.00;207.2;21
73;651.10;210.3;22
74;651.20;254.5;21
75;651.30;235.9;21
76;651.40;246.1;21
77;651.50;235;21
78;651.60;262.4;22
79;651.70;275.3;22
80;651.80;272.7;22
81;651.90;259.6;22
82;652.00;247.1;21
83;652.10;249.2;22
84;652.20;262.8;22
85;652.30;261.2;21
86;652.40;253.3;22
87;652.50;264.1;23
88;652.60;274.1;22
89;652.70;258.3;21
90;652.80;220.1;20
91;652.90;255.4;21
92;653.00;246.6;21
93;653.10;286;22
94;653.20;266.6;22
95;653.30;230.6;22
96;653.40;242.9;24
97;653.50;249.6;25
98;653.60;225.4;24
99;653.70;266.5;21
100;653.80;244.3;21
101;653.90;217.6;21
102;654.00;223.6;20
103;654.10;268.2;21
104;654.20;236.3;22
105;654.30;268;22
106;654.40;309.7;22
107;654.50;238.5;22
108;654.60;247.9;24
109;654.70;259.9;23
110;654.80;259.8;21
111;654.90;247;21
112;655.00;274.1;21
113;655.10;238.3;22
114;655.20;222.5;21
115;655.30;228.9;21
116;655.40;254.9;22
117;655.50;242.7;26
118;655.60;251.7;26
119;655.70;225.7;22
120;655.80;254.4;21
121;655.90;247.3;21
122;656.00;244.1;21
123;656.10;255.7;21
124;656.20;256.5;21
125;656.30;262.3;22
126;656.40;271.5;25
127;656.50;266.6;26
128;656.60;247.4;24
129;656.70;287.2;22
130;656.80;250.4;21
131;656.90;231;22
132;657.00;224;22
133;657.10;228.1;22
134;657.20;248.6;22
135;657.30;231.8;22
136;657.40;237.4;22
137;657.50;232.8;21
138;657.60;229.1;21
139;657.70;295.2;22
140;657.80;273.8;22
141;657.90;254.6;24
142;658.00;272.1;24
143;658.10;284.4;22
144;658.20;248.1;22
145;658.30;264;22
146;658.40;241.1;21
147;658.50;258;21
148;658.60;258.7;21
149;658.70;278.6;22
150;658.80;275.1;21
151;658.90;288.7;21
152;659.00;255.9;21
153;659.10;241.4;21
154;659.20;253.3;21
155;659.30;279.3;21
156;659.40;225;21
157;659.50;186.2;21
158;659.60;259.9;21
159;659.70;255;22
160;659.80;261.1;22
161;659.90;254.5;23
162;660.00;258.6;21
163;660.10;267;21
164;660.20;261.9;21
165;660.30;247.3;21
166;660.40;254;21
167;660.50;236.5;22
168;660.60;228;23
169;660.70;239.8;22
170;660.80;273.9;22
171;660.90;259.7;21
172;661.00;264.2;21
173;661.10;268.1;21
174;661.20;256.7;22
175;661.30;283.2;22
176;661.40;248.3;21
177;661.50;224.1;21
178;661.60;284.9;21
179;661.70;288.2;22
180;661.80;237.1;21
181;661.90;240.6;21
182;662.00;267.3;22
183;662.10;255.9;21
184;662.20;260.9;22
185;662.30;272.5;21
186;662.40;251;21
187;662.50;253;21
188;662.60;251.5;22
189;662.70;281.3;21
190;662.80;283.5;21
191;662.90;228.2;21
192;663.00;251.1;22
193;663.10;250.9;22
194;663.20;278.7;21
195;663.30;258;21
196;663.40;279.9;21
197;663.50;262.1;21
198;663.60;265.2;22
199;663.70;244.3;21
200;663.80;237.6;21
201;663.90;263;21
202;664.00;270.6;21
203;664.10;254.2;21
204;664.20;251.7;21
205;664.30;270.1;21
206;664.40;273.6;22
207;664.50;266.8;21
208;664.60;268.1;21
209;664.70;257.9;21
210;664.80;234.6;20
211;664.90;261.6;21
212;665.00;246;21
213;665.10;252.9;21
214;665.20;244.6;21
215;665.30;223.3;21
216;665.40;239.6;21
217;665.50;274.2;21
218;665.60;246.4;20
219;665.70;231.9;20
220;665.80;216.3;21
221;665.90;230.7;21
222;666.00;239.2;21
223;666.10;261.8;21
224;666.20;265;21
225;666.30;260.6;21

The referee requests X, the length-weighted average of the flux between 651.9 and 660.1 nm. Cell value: 253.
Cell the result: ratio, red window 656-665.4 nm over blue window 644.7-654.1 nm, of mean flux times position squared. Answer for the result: 1.07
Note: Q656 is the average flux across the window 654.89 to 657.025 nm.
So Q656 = 250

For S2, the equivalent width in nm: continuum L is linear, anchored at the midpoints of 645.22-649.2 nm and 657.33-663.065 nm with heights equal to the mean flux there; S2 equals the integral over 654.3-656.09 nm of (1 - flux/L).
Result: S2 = 0.02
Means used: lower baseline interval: 248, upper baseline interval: 257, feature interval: 250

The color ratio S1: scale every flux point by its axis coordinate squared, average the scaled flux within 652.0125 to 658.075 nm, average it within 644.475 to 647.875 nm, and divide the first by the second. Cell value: 1.03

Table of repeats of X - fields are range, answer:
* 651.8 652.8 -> 258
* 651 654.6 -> 251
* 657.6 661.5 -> 257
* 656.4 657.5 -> 246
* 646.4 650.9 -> 242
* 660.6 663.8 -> 259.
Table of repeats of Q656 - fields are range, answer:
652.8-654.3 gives 247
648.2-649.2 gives 241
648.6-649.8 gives 241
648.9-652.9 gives 244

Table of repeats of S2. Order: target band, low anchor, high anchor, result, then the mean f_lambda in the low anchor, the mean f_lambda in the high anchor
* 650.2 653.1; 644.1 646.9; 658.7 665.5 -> 0.10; 253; 257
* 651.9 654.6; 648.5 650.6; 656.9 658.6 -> -0.09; 240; 251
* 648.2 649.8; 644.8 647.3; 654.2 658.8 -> 0.06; 254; 253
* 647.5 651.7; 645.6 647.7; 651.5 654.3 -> 0.21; 251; 253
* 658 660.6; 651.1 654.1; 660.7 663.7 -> 0.02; 251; 261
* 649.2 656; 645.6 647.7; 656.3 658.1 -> 0.14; 251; 253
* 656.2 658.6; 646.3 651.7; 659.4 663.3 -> -0.03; 242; 256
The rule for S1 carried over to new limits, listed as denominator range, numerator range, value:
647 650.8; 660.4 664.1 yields 1.12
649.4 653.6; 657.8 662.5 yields 1.08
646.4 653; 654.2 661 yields 1.06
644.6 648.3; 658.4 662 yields 1.07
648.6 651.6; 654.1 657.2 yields 1.08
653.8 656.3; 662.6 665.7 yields 1.06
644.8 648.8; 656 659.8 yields 1.06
